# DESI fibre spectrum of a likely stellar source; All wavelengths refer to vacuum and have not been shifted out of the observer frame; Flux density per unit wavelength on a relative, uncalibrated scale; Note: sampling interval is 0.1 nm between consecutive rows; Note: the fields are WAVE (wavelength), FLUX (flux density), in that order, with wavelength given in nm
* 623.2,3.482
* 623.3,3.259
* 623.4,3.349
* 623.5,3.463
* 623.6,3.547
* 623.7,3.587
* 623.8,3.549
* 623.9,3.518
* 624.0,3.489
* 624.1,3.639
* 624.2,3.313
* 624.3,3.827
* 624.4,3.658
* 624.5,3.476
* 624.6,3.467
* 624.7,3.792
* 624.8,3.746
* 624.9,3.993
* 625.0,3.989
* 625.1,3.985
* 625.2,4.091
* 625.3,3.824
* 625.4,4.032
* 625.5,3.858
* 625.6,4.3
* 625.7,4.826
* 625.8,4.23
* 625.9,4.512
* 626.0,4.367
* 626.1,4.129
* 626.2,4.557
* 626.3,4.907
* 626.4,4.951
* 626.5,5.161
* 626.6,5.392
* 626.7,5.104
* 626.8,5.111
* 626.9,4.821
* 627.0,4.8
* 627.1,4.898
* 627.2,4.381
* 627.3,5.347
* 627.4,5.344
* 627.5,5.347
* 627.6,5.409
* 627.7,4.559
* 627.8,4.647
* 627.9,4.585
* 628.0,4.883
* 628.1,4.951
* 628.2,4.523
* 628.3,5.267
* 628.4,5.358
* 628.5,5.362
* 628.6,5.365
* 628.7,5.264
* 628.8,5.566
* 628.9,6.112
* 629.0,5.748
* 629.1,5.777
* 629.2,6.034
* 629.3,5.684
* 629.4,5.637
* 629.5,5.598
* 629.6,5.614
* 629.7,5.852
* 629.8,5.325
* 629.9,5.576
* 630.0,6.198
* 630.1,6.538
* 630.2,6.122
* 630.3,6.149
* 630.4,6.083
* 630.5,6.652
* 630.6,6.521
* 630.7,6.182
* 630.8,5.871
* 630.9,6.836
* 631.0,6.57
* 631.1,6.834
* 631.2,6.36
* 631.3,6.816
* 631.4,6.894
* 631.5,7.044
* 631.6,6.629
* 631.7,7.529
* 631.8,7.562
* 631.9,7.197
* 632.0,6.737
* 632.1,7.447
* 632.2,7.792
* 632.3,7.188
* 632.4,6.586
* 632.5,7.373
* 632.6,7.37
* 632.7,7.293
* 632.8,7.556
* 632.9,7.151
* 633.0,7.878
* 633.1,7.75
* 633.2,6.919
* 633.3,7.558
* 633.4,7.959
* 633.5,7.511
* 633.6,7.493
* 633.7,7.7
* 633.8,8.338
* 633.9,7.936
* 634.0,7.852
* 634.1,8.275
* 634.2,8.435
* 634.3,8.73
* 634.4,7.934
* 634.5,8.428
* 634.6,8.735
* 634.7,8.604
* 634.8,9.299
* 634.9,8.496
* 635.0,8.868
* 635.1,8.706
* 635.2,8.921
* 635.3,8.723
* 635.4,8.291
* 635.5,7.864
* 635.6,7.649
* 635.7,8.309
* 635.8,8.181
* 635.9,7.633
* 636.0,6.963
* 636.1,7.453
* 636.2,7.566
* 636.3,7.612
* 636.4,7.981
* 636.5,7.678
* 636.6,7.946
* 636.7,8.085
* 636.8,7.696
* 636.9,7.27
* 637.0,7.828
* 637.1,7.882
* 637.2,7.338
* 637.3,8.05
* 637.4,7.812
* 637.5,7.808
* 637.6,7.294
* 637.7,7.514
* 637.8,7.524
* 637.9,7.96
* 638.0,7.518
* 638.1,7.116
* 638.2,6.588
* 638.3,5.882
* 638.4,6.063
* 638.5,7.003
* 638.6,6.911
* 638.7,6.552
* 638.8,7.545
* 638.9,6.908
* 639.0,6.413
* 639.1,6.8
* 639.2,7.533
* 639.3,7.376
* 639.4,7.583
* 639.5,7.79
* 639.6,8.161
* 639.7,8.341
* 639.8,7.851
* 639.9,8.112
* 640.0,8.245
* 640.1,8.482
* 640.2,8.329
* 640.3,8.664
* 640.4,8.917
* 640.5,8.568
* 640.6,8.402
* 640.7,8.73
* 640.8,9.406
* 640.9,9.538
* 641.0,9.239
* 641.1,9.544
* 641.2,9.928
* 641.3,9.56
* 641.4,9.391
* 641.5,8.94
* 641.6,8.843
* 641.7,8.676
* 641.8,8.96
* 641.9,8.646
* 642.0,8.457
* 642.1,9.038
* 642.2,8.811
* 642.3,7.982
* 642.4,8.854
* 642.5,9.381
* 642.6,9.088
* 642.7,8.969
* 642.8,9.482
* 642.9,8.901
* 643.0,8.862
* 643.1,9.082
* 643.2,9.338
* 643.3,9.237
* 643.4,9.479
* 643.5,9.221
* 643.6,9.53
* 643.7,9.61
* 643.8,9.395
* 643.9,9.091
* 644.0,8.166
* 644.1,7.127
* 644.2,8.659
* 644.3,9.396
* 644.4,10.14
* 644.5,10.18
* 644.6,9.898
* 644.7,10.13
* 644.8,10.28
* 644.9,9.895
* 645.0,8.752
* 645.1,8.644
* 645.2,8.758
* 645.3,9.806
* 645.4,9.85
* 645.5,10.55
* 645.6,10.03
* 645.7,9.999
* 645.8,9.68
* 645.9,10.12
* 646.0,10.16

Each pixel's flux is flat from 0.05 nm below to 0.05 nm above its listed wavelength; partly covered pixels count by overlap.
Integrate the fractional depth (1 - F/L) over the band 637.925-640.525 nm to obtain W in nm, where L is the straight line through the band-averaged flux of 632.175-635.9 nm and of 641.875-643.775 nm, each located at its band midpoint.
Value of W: 0.34 nm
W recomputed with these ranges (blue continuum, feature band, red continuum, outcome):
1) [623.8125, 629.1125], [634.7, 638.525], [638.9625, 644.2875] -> -0.24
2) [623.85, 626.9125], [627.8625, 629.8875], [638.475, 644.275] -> -0.11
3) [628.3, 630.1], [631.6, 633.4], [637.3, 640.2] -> -0.31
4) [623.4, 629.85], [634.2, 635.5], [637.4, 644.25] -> -0.35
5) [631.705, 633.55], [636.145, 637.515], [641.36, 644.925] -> 0.06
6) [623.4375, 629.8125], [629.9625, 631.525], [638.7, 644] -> -0.19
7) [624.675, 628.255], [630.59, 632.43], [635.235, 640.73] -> -0.29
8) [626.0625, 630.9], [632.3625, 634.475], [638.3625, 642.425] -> -0.35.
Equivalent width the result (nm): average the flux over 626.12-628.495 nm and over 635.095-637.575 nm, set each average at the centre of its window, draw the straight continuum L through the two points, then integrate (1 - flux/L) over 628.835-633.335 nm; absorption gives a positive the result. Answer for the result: -0.310 nm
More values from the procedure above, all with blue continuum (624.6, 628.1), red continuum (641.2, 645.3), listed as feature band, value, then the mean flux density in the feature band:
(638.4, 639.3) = 0.12 nm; 6.93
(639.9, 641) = -0.04 nm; 8.72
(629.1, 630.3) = -0.08 nm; 5.85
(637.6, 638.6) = 0.09 nm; 7.03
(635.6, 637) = -0.09 nm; 7.72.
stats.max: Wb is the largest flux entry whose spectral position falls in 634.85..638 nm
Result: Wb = 8.921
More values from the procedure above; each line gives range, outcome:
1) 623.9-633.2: 7.878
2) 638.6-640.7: 8.917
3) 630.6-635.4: 9.299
